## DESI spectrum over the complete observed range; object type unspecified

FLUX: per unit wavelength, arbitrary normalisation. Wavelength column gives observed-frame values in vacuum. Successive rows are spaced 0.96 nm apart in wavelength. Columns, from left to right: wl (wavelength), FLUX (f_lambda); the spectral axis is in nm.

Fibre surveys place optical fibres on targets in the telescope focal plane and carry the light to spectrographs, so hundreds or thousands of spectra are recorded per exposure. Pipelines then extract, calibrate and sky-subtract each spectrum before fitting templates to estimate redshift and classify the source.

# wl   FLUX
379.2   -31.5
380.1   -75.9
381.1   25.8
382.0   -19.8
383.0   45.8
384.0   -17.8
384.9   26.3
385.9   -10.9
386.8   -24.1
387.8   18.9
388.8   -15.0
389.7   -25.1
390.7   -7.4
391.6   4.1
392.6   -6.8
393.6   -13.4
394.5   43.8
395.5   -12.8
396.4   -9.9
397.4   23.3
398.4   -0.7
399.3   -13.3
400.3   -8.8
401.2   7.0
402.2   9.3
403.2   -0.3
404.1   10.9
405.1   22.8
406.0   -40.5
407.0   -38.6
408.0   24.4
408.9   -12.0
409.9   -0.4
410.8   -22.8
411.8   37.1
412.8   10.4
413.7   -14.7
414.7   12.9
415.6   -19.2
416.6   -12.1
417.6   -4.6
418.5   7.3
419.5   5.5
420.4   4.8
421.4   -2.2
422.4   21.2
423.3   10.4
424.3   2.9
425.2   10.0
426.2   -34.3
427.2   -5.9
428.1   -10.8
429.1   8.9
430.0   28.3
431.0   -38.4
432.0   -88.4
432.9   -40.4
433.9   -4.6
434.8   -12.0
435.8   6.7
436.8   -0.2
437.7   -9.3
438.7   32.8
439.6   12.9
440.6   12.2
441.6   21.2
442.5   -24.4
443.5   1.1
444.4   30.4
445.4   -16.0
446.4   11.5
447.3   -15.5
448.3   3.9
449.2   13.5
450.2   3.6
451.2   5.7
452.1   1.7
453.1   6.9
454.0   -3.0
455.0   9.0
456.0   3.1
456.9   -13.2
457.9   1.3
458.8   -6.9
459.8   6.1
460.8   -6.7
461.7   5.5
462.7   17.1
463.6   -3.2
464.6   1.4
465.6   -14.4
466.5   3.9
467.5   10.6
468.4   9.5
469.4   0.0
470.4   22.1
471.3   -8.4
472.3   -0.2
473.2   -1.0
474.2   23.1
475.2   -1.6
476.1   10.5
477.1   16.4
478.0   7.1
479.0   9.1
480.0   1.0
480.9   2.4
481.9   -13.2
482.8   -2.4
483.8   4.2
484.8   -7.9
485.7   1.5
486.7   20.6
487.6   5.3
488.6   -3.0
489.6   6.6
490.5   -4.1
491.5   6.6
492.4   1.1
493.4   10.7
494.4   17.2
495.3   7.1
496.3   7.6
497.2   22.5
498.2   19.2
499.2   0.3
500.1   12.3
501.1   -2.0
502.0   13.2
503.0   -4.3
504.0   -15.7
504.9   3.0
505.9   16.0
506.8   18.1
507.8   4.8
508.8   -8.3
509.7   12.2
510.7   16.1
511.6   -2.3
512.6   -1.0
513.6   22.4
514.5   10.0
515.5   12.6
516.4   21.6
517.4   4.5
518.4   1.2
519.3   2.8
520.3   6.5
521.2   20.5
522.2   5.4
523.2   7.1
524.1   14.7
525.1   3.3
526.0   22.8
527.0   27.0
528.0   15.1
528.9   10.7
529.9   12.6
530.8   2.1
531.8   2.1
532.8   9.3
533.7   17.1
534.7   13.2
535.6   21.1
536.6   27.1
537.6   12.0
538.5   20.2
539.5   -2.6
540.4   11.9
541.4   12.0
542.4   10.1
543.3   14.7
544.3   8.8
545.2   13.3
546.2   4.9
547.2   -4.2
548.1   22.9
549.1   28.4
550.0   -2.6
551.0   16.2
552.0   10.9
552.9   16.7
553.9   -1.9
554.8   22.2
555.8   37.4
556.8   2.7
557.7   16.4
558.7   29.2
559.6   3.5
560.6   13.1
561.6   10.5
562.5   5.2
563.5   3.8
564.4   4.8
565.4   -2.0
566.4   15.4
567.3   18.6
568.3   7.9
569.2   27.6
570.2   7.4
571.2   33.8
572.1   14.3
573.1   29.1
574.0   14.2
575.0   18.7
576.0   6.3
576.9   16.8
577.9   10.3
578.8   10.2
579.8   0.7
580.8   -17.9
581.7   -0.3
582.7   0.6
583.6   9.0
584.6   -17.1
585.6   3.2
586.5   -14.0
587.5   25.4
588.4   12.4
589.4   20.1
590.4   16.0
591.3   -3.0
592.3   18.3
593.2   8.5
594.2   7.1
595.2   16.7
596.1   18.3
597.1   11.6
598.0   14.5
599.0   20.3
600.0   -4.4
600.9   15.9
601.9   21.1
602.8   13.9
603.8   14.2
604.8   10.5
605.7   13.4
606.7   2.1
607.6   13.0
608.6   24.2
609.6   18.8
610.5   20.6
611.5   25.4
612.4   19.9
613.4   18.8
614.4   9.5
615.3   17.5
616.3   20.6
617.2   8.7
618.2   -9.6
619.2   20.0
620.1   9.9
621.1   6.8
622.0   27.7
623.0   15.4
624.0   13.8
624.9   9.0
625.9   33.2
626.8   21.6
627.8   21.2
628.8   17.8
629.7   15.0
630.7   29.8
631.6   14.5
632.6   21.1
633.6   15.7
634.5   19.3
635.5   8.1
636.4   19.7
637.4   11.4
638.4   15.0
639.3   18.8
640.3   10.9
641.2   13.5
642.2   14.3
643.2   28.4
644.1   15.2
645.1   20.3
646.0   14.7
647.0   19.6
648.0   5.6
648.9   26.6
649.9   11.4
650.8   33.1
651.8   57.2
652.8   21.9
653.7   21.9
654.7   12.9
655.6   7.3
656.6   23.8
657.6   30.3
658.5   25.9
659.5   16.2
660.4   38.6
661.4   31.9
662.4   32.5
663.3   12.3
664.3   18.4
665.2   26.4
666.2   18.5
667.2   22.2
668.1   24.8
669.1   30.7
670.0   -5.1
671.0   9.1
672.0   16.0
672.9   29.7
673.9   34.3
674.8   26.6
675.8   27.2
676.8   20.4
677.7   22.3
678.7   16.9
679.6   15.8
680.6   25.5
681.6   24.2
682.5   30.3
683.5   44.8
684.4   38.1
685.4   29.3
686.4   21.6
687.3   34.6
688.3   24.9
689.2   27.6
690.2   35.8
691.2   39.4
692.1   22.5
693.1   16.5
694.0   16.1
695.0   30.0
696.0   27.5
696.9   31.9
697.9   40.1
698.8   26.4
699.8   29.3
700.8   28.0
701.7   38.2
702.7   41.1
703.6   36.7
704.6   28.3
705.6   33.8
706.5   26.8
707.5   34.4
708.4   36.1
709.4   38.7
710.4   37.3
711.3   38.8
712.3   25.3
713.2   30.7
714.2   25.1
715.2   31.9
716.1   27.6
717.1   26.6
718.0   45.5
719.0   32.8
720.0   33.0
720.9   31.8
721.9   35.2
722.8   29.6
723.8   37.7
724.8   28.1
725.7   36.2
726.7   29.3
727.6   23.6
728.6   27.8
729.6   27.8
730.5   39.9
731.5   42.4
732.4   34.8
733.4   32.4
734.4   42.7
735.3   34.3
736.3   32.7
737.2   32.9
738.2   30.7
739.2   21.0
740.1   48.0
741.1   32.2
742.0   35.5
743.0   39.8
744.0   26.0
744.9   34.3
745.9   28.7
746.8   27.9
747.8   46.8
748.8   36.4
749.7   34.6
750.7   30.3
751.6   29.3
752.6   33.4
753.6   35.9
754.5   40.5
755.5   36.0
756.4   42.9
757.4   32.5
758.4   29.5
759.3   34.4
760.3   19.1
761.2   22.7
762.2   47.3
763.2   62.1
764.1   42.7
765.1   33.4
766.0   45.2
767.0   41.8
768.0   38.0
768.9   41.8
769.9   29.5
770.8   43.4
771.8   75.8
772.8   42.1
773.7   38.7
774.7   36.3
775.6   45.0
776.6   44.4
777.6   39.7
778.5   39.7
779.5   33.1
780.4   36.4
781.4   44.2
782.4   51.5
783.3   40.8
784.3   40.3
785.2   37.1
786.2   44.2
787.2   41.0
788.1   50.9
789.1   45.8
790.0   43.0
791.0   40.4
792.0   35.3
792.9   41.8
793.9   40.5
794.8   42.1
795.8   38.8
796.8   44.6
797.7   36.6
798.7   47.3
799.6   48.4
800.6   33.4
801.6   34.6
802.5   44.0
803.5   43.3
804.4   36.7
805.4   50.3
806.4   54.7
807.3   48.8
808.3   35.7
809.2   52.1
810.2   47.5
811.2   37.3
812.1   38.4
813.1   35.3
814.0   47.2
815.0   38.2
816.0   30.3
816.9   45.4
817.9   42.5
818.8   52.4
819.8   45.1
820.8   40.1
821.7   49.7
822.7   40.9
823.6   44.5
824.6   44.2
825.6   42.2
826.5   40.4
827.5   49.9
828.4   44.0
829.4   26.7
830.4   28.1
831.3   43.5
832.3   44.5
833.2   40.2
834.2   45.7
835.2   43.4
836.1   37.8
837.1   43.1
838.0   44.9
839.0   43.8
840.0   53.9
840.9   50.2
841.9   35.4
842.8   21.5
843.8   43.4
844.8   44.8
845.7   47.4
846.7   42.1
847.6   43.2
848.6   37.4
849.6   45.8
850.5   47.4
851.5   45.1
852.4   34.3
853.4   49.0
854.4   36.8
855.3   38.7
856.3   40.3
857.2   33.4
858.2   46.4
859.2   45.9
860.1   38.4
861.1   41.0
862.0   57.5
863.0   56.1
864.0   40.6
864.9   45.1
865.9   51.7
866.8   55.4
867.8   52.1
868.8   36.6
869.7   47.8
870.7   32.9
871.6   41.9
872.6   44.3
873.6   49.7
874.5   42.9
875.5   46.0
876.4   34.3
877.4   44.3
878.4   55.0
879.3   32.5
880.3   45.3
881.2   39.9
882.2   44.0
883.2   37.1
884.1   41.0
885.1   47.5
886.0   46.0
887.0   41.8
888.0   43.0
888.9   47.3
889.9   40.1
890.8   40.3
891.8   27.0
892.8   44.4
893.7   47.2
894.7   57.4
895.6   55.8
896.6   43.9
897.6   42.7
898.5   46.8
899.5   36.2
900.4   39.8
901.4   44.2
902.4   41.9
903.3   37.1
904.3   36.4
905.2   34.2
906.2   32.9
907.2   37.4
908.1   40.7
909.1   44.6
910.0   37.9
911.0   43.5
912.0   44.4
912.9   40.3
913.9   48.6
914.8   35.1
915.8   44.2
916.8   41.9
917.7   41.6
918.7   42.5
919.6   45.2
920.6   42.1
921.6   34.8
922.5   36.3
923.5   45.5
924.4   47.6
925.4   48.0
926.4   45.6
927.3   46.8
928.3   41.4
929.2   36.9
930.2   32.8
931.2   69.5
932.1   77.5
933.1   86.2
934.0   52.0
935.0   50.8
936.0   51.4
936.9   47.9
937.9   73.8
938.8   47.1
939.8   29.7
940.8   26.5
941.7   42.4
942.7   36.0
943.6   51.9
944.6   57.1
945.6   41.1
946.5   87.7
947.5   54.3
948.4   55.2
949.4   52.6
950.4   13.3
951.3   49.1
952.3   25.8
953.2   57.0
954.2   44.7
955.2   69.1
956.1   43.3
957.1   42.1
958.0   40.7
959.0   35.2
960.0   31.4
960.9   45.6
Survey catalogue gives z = 0.75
